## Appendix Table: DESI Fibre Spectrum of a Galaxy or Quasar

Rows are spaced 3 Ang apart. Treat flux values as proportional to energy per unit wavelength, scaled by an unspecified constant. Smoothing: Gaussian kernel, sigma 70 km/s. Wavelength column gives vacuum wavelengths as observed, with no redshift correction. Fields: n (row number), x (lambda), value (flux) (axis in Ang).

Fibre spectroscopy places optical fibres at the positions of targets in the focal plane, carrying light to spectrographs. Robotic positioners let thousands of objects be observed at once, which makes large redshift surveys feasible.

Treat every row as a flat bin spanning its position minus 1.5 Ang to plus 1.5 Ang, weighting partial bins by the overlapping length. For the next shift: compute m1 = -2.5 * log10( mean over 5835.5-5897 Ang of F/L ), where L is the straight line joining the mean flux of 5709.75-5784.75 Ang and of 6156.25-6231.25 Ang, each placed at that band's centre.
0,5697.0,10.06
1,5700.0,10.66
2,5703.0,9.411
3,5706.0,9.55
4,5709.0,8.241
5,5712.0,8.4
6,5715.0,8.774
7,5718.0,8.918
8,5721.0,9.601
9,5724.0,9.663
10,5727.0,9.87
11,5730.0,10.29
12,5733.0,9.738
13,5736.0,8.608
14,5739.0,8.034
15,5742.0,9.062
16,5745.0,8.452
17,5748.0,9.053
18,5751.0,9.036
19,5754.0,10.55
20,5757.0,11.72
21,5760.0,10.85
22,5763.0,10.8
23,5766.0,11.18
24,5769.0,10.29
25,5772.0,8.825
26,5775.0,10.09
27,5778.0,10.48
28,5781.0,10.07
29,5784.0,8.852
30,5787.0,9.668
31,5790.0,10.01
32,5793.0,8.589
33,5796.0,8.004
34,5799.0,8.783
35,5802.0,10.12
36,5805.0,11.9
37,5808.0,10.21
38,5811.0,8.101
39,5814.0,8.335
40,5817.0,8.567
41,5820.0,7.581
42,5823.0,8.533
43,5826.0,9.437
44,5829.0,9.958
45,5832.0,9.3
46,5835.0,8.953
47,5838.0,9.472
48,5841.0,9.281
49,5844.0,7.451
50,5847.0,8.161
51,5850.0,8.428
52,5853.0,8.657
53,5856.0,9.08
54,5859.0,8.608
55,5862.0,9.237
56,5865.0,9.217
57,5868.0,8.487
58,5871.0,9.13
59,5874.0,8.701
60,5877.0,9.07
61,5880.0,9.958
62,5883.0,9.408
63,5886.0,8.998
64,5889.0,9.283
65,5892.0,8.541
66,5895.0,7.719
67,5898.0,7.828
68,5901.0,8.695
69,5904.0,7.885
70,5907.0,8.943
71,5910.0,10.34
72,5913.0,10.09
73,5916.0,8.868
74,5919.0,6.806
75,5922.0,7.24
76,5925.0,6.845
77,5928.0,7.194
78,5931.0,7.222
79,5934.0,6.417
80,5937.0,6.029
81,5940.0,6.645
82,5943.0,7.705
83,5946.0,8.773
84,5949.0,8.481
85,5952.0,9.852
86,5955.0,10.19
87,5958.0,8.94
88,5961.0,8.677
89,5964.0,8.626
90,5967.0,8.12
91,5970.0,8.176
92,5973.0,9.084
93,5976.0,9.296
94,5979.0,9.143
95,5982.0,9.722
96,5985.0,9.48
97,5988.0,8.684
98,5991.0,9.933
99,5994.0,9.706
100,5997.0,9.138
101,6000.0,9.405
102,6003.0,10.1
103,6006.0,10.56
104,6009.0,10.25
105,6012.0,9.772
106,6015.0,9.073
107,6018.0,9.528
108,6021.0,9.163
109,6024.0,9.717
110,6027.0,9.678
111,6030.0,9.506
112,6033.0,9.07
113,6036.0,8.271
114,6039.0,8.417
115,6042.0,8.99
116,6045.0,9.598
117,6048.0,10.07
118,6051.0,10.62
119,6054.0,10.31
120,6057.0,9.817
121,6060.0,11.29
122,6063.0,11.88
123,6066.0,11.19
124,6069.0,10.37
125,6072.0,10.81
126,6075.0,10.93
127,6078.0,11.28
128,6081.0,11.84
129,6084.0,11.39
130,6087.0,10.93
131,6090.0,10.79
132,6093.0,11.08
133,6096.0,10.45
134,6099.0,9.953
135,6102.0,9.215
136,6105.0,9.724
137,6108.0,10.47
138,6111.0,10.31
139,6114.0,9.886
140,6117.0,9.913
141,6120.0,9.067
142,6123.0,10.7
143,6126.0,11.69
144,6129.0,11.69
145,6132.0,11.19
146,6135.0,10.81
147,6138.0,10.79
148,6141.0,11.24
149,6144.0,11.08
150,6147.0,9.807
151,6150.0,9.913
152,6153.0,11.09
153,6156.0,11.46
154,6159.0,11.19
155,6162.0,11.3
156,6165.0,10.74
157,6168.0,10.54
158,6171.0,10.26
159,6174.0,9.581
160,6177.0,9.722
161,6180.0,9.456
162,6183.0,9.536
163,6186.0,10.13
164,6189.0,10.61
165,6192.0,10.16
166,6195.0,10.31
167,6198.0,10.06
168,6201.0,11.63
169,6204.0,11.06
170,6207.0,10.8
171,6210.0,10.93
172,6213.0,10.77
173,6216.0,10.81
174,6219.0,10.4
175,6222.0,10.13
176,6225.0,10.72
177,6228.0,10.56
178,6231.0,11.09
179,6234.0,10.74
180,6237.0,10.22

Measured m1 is 0.12 mag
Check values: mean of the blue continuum 9.64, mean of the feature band 8.84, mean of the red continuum 10.5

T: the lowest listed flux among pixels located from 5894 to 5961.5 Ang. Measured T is 6.029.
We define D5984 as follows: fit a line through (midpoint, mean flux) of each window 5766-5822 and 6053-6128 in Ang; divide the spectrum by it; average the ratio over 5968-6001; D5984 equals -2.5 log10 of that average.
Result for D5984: 0.11 mag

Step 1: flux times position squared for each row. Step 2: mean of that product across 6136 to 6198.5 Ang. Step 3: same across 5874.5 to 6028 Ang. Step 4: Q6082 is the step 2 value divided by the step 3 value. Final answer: 1.27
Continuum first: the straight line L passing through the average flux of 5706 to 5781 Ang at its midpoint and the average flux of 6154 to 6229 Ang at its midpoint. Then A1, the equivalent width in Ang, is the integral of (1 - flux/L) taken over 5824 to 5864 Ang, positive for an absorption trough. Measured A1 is 3.64 Ang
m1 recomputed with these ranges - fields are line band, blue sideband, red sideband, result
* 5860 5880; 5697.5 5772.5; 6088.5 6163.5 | 0.10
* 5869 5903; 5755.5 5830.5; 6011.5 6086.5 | 0.11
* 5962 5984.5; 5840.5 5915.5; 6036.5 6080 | 0.09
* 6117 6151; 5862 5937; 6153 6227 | -0.06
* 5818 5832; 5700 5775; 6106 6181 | 0.10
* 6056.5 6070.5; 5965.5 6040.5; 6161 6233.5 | -0.14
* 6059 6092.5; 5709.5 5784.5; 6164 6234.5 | -0.09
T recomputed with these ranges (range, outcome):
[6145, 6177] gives 9.581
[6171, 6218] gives 9.456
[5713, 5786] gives 8.034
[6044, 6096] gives 9.598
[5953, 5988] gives 8.12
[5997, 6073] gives 8.271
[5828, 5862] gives 7.451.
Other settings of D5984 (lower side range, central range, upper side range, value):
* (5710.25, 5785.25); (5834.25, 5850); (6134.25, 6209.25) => 0.143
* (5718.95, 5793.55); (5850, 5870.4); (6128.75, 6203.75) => 0.126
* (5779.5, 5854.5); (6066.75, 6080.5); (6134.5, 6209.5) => -0.084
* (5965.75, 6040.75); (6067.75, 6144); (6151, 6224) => -0.071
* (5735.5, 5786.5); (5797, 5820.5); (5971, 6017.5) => 0.056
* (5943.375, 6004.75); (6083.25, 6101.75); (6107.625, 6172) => -0.040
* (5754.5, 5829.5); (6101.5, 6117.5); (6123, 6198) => 0.052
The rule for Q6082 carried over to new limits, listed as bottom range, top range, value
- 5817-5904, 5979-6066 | 1.17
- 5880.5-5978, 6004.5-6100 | 1.27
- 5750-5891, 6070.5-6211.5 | 1.26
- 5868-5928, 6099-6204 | 1.32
